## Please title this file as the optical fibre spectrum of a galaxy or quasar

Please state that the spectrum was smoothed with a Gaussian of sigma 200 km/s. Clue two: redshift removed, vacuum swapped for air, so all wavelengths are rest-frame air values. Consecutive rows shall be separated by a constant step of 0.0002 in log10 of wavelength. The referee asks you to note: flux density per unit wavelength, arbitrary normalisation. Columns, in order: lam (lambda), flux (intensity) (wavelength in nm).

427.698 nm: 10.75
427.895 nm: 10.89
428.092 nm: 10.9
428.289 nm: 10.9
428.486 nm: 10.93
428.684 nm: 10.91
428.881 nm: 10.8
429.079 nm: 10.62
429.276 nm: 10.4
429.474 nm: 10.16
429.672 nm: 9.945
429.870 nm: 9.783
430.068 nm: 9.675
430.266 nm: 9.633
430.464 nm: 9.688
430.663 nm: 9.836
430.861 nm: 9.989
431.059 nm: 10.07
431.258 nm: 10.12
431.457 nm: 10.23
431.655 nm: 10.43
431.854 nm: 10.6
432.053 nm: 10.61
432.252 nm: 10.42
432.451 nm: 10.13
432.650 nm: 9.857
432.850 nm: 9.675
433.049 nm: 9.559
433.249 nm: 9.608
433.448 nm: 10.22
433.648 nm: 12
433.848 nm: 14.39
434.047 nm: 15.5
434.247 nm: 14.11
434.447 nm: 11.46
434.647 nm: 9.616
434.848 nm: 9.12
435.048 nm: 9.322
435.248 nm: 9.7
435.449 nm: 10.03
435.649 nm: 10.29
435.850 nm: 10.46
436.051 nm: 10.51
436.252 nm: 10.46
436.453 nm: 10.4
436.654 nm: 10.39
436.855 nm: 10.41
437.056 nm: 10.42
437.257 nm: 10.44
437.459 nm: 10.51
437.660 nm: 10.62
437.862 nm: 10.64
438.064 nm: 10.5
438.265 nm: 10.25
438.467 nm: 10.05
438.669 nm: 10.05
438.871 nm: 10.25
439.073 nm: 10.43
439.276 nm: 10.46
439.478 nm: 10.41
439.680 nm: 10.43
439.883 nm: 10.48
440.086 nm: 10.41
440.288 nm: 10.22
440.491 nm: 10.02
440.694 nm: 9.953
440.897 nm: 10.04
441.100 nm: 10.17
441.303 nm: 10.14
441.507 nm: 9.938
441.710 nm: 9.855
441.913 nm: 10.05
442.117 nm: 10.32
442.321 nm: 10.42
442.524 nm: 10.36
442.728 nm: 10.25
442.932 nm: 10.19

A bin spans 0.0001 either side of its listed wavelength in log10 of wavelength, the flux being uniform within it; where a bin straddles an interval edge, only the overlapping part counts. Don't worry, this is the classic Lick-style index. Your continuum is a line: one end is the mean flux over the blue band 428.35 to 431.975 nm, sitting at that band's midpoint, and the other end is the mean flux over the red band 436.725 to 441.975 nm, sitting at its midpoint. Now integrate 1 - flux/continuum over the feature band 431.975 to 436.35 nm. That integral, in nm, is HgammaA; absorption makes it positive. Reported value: -0.23 nm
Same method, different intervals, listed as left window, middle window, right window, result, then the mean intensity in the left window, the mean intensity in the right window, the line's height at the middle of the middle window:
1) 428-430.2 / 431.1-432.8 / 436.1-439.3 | 0.02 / 10.4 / 10.4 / 10.4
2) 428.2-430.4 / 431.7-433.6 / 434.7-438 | 0.03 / 10.3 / 10.2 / 10.3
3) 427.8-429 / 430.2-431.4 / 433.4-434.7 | 0.18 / 10.9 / 12.7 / 11.6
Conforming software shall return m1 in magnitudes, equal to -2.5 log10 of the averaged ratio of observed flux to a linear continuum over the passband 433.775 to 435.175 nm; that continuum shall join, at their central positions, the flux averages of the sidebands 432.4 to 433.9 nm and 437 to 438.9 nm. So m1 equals -0.13 mag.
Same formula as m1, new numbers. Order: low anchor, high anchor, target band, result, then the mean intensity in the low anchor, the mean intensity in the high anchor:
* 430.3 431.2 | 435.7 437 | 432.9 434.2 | -0.17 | 9.89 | 10.4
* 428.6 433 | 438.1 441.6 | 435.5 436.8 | -0.02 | 10.2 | 10.2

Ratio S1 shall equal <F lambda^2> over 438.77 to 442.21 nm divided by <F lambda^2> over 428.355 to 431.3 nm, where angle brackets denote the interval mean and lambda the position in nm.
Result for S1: 1.05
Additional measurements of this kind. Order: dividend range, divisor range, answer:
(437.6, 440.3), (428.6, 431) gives 1.07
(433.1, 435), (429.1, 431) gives 1.19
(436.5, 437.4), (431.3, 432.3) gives 1.02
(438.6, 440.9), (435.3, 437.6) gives 1.00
